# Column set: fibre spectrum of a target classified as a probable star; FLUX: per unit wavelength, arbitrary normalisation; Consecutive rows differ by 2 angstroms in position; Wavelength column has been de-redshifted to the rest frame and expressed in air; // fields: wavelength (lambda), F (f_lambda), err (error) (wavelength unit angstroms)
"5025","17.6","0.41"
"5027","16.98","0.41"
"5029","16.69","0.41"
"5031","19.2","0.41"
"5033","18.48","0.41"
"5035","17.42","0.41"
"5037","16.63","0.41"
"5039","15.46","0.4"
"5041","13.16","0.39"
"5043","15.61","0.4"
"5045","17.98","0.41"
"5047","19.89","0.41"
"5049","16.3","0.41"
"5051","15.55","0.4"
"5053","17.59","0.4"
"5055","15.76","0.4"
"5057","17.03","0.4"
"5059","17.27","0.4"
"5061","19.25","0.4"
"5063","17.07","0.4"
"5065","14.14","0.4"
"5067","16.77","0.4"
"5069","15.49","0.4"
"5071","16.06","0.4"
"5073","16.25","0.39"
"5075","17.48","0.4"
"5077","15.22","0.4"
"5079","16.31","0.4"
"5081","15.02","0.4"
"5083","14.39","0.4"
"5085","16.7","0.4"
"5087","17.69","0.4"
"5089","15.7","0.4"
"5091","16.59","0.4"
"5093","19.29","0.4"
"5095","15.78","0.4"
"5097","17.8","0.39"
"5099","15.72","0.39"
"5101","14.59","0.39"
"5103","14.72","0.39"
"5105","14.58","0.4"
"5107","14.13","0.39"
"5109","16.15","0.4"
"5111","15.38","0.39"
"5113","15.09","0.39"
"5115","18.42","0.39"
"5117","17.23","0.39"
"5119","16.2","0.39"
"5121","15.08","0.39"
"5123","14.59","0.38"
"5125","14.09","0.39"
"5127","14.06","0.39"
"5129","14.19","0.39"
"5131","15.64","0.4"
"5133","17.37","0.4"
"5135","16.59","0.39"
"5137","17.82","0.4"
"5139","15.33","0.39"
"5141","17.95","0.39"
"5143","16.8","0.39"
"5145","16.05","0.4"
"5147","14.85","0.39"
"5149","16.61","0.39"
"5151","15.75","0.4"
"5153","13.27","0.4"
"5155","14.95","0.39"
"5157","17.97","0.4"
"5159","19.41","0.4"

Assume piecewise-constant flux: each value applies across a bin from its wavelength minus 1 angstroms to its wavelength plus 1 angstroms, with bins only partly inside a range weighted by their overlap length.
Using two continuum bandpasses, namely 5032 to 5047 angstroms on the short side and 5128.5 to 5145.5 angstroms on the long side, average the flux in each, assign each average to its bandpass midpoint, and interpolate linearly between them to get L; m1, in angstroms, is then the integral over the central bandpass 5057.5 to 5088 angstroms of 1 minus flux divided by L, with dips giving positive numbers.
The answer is 0.42 angstroms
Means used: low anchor 16.6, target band 16.4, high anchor 16.5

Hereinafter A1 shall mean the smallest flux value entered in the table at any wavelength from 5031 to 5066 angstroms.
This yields 13.16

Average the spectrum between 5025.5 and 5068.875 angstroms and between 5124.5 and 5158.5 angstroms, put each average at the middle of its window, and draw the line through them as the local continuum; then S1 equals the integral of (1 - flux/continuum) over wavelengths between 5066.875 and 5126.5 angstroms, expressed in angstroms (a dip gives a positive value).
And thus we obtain 1.6 angstroms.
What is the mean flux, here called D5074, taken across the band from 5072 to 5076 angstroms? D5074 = 16.9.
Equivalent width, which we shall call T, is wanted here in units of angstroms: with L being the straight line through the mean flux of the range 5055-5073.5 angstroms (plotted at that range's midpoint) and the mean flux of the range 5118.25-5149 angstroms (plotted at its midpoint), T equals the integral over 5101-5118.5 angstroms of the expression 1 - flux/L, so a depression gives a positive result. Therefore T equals 0.4 angstroms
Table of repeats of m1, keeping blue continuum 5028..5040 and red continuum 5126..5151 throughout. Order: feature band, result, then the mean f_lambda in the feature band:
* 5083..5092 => 0.1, 16.4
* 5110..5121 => 0.0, 16.3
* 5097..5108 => 1.0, 15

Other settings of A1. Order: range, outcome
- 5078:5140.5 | 14.06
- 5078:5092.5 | 14.39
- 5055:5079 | 14.14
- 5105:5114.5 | 14.13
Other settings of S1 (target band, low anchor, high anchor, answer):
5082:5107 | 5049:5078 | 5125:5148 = 0.3 angstroms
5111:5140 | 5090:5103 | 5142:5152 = 0.7 angstroms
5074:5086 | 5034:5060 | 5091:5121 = 0.3 angstroms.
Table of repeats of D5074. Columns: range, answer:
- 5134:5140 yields 16.6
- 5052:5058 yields 16.8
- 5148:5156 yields 15.1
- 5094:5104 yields 15.7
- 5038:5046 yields 15.6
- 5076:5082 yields 15.5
